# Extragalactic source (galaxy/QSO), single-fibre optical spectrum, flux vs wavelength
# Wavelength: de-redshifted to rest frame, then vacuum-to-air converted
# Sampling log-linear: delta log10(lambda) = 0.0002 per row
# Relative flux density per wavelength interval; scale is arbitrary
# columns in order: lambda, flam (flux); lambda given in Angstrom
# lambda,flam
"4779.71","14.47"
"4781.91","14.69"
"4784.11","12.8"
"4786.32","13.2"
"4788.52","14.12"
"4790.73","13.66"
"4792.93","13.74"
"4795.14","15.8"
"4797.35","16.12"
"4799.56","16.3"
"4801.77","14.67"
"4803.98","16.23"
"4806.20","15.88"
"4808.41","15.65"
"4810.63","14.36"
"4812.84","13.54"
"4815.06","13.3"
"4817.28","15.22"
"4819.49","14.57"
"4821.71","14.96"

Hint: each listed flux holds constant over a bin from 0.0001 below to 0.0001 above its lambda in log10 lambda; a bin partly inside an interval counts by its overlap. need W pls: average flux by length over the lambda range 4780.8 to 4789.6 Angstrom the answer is 13.7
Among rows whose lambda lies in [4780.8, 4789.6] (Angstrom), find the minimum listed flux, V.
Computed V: 12.8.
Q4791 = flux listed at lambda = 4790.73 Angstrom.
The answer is 13.66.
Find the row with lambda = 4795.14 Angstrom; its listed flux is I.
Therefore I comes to 15.8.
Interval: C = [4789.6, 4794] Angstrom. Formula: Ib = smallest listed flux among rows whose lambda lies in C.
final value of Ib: 13.66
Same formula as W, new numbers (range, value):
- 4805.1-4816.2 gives 14.5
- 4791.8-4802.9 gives 15.3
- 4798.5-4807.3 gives 15.8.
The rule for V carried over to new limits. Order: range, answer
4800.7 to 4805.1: 14.67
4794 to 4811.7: 14.36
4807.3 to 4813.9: 13.54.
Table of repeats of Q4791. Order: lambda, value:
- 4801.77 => 14.67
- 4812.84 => 13.54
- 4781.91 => 14.69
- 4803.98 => 16.23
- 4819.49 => 14.57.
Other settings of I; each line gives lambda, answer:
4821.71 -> 14.96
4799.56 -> 16.3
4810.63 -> 14.36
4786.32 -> 13.2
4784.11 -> 12.8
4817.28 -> 15.22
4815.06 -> 13.3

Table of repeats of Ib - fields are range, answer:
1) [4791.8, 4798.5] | 13.74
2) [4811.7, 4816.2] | 13.3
